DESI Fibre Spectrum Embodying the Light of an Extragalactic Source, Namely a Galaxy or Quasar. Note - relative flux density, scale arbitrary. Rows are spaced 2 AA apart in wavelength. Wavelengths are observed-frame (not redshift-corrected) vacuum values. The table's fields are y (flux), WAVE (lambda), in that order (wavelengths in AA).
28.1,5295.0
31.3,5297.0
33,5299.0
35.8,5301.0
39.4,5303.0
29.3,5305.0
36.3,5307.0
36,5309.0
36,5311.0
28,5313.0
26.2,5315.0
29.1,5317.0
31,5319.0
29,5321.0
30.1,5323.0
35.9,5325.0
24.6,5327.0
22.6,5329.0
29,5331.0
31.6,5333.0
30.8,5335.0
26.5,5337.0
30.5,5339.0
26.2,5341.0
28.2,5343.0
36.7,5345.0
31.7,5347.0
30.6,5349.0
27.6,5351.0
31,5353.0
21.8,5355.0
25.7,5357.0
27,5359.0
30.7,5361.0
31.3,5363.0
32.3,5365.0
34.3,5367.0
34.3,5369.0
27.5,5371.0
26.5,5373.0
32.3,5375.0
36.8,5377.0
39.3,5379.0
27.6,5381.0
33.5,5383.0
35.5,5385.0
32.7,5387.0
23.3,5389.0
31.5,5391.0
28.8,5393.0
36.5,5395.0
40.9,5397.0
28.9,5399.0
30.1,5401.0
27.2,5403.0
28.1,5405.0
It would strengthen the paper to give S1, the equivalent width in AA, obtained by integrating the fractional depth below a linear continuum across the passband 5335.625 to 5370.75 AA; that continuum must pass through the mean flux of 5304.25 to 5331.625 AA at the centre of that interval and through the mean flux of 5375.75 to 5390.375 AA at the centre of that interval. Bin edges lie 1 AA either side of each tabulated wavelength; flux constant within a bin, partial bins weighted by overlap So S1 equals 2.0 AA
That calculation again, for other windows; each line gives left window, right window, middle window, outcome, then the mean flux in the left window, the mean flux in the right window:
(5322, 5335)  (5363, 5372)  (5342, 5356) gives 0.43 AA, 29.1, 32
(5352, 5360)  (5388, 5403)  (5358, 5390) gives -3.41 AA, 26.4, 31.1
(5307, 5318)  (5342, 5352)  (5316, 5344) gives 2.07 AA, 31.5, 31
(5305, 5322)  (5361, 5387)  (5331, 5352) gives 1.25 AA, 31.3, 32.5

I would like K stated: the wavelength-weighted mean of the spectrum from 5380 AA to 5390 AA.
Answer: 30.5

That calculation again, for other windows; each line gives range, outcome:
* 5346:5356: 28.5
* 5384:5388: 34.1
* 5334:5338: 28.6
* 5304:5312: 34.4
